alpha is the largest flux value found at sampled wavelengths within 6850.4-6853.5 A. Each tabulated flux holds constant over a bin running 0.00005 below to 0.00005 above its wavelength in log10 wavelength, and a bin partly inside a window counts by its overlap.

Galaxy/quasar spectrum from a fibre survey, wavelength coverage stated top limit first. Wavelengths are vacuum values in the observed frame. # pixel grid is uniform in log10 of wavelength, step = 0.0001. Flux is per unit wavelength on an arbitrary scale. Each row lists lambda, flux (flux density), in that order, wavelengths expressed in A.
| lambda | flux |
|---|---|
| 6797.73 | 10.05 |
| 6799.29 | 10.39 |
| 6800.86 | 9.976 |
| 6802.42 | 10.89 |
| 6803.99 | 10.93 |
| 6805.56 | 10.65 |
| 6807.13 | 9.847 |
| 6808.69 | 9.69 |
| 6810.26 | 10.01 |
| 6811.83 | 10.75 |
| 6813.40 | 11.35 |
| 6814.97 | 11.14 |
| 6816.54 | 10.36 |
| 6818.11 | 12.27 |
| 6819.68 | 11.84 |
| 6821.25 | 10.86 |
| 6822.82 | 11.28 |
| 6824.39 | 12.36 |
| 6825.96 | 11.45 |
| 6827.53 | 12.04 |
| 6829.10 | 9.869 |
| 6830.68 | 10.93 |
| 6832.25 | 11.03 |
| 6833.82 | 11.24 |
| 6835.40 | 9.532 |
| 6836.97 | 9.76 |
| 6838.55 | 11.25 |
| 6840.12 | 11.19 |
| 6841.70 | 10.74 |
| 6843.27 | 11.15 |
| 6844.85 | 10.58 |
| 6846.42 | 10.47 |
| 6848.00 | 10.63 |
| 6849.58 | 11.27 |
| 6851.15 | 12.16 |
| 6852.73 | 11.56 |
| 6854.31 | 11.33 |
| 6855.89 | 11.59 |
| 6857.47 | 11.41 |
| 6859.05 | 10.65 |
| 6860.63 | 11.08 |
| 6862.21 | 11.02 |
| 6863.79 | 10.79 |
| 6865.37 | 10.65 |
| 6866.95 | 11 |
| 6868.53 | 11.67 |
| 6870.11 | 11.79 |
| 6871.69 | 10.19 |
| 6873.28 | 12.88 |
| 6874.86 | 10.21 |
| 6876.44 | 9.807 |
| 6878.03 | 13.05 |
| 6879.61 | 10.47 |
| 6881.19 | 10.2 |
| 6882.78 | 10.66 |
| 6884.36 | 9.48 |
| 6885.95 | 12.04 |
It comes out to 12.16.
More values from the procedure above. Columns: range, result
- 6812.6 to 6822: 12.27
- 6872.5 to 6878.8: 13.05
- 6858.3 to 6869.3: 11.67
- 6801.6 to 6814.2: 11.35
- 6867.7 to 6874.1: 12.88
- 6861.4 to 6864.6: 11.02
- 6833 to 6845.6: 11.25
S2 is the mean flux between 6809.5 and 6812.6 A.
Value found 10.4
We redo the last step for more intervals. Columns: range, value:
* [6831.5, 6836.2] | 10.6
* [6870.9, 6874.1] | 11.5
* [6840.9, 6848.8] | 10.7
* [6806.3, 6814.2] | 10.3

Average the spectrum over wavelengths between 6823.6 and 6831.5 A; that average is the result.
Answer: 11.3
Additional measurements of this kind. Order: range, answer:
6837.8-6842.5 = 11.1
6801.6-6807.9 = 10.6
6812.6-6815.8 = 11.2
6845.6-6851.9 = 11.1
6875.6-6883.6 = 10.8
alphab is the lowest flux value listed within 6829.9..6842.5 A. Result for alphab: 9.532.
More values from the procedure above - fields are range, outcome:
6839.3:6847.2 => 10.47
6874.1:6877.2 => 9.807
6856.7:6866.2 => 10.65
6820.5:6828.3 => 10.86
